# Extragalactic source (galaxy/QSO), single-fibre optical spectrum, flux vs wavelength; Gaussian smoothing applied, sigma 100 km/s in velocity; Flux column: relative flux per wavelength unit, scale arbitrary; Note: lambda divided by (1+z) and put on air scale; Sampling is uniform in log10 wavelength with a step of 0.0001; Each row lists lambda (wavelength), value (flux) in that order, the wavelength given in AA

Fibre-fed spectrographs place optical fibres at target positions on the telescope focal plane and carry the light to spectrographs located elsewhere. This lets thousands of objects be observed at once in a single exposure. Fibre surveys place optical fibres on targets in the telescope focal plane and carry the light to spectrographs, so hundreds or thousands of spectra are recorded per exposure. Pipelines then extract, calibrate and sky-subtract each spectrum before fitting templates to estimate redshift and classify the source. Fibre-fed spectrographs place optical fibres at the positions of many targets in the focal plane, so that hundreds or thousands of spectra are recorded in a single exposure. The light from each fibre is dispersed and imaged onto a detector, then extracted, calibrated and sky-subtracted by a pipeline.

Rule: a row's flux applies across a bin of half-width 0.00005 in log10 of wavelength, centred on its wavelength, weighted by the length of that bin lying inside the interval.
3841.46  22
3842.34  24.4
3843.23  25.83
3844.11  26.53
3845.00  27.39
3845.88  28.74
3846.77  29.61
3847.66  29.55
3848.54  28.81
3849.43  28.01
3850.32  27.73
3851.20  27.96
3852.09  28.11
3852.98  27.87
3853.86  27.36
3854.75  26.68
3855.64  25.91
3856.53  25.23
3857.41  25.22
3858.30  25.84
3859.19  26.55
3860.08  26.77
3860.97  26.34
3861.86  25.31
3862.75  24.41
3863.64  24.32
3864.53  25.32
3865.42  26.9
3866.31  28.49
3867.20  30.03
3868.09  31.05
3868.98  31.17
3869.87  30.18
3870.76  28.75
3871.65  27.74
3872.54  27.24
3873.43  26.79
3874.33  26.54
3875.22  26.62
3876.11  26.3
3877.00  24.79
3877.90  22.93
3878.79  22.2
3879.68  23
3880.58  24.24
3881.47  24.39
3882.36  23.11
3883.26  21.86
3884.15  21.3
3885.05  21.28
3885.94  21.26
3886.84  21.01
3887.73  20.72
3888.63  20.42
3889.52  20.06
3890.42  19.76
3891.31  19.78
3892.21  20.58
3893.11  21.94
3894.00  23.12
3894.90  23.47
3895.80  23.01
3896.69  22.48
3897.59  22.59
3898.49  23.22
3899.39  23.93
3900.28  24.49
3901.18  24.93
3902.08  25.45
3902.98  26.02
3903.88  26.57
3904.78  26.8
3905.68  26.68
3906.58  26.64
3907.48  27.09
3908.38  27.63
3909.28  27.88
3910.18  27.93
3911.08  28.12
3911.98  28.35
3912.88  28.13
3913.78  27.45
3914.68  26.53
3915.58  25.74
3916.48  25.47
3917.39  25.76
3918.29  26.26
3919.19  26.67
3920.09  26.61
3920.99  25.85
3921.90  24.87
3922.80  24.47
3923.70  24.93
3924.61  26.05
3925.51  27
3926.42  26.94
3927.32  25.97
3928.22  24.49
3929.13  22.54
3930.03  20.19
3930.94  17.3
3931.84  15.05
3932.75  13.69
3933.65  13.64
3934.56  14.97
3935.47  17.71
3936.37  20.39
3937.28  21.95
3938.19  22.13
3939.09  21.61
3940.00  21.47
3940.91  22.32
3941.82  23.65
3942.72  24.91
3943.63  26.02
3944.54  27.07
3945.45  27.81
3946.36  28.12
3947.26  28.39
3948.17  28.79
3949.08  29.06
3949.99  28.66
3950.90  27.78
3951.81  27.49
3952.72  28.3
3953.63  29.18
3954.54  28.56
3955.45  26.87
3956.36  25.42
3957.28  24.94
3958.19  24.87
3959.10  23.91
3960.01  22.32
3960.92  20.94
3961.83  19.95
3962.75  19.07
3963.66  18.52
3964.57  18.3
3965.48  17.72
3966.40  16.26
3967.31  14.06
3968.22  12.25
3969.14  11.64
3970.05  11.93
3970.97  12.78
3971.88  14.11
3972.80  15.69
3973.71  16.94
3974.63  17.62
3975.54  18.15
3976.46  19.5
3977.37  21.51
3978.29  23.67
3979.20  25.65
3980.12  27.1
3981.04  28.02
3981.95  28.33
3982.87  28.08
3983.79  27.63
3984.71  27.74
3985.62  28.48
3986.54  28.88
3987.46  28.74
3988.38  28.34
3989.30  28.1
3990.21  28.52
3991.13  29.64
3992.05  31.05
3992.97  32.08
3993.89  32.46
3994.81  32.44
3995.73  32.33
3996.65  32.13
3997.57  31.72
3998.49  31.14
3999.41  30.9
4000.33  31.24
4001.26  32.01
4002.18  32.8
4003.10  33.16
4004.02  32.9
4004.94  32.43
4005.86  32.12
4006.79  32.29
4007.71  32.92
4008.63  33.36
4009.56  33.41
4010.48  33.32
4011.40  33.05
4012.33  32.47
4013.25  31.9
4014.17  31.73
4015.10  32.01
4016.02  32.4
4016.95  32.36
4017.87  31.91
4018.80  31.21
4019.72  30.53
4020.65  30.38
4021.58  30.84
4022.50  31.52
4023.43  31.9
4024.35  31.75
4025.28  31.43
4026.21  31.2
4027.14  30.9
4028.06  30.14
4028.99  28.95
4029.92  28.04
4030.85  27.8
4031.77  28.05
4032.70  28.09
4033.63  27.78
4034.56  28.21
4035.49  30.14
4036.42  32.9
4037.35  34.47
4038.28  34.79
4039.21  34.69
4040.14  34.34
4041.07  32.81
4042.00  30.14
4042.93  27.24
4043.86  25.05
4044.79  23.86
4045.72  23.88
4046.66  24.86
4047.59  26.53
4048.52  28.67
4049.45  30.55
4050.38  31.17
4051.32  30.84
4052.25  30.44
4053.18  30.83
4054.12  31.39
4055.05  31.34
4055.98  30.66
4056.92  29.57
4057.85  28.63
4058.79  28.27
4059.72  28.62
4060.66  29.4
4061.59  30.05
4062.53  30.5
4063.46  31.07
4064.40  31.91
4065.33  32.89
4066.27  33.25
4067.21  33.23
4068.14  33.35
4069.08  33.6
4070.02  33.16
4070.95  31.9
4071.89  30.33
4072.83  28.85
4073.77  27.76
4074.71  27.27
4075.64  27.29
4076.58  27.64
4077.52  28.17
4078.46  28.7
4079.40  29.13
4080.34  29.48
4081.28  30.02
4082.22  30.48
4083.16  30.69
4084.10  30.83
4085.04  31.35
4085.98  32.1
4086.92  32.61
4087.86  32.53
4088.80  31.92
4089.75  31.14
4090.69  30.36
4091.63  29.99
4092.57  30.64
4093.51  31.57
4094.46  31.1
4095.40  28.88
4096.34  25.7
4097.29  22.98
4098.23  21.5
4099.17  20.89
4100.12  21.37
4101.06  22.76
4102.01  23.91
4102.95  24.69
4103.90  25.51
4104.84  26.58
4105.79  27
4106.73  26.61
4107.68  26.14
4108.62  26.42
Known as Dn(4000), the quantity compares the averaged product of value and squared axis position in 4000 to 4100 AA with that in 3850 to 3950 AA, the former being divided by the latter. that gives 1.32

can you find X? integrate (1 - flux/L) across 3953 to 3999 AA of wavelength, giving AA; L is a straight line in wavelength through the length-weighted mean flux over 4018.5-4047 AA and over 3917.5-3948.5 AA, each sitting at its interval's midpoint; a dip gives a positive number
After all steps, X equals 4.0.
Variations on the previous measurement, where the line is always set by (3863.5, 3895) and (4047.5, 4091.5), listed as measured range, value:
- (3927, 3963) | 4.17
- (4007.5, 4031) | -2.13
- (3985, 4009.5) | -2.67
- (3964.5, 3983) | 5.78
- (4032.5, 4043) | -0.74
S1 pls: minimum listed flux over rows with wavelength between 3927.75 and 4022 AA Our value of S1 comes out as 11.64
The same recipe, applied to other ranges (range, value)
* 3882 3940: 13.64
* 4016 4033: 27.8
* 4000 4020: 30.53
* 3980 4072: 23.86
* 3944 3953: 27.07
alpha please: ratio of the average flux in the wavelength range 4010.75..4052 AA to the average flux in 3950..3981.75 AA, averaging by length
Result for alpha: 1.4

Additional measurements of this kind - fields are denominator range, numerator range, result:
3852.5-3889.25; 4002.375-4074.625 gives 1.21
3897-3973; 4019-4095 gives 1.29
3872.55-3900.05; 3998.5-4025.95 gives 1.40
